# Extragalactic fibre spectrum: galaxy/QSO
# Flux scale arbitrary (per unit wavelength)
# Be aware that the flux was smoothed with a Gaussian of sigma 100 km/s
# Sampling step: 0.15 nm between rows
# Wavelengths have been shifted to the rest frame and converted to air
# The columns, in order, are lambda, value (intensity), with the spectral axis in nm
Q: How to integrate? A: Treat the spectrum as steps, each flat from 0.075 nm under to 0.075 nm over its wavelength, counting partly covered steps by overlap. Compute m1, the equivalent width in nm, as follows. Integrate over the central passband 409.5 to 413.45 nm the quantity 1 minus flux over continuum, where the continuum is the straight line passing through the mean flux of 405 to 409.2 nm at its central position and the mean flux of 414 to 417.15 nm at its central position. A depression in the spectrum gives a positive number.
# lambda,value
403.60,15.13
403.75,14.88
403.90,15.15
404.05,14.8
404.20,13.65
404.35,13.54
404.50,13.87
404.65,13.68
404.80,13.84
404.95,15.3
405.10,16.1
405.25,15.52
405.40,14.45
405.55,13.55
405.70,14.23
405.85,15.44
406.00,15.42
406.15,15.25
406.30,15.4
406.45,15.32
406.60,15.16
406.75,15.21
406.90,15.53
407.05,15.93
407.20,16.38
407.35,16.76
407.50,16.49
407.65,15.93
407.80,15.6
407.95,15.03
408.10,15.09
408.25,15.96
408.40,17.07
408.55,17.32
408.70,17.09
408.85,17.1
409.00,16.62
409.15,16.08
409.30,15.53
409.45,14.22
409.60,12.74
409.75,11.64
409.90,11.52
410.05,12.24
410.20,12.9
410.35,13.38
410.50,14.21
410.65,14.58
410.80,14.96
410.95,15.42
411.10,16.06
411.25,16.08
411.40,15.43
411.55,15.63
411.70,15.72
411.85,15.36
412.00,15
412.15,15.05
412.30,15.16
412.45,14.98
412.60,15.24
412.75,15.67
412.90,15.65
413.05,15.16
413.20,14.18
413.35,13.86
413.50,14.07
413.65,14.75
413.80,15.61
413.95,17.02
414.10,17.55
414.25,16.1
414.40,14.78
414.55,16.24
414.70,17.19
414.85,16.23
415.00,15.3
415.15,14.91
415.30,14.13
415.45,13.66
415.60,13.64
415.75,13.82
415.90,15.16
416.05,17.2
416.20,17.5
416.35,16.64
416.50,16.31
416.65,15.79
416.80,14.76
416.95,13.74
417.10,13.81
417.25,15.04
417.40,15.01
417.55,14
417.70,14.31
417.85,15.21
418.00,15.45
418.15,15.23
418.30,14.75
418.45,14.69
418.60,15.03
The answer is 0.273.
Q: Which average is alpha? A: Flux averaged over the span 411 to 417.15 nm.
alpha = 15.4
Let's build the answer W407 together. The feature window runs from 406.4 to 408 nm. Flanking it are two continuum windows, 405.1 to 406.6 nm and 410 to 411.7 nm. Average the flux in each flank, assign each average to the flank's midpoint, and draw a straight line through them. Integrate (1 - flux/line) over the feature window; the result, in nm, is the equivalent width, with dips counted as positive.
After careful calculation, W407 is -0.09 nm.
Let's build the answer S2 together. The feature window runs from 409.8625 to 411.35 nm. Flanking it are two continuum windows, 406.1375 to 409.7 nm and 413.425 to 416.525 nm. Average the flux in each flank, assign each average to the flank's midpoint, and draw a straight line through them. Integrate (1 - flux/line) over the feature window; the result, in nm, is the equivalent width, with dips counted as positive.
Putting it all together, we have 0.14 nm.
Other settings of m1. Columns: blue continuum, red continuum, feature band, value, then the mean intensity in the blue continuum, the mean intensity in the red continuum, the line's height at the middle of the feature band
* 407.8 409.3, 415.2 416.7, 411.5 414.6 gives 0.073 nm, 16.3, 15.4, 15.7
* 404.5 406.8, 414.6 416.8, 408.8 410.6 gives 0.138 nm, 14.9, 15.5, 15.1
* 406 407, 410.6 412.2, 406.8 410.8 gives 0.067 nm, 15.3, 15.4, 15.4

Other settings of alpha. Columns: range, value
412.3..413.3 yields 15.1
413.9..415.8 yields 15.4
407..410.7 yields 15.1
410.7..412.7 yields 15.4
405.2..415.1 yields 15.3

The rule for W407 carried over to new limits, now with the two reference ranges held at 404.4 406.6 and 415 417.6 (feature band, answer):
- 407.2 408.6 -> -0.120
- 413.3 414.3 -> -0.041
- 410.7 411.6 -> -0.039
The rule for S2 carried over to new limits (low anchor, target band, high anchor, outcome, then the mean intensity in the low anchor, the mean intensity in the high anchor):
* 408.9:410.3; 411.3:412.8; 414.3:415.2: -0.06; 13.8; 15.8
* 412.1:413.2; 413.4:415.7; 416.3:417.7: -0.04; 15.2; 14.9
